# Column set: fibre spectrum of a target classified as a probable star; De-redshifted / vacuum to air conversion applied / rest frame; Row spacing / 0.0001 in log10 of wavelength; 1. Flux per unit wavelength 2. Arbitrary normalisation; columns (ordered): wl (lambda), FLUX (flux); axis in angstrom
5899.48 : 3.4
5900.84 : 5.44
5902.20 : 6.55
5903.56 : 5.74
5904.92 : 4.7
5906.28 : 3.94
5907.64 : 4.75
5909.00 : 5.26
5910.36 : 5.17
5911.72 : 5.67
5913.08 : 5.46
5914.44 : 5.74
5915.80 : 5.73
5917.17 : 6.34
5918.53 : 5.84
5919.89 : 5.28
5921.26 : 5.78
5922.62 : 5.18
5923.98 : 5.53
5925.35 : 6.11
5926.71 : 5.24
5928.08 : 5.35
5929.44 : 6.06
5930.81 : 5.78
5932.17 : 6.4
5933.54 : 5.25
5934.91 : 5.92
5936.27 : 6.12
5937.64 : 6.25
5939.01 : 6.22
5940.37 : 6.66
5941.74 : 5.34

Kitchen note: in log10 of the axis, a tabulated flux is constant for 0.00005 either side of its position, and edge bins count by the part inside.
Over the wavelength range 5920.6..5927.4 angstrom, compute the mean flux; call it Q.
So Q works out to 5.57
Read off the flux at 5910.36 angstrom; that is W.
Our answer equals 5.17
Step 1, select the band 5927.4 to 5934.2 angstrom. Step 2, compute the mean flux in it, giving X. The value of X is 5.77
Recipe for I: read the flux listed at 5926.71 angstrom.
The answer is 5.24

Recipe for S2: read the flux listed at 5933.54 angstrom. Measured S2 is 5.25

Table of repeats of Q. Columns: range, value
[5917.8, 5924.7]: 5.53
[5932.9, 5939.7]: 5.96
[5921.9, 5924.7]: 5.37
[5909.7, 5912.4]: 5.43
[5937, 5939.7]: 6.25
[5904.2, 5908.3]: 4.47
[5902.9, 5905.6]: 5.21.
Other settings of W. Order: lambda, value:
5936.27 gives 6.12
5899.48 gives 3.4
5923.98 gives 5.53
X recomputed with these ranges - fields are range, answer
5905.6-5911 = 4.78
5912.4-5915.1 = 5.6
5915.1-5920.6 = 5.79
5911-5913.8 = 5.57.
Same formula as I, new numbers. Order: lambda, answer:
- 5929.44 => 6.06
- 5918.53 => 5.84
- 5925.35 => 6.11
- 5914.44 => 5.74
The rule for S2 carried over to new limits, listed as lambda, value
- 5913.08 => 5.46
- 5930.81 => 5.78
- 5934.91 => 5.92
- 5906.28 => 3.94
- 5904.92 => 4.7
